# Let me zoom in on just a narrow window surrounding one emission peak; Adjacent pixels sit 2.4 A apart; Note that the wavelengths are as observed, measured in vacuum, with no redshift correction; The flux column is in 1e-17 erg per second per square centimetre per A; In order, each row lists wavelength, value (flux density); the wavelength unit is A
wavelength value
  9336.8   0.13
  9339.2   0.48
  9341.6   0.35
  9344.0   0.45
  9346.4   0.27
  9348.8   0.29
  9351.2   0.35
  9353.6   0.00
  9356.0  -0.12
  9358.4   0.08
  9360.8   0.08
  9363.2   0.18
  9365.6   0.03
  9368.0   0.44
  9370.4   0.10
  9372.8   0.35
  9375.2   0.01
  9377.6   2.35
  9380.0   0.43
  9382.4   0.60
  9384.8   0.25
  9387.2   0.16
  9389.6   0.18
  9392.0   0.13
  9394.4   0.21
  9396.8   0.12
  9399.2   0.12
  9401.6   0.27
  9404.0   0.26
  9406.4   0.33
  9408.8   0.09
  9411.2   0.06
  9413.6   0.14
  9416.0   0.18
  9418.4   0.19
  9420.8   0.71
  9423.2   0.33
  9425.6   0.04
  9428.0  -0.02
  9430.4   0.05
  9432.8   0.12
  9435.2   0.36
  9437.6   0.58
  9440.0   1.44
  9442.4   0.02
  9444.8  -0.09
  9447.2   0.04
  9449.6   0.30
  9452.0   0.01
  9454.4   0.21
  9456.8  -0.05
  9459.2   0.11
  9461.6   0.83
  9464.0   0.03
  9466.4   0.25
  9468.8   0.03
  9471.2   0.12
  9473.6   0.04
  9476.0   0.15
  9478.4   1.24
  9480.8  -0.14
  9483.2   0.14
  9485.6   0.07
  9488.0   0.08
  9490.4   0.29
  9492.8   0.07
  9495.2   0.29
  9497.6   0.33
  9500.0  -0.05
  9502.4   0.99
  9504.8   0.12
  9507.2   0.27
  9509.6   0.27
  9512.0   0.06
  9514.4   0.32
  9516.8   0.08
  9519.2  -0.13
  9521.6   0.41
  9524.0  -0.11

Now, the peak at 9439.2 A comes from H-gamma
